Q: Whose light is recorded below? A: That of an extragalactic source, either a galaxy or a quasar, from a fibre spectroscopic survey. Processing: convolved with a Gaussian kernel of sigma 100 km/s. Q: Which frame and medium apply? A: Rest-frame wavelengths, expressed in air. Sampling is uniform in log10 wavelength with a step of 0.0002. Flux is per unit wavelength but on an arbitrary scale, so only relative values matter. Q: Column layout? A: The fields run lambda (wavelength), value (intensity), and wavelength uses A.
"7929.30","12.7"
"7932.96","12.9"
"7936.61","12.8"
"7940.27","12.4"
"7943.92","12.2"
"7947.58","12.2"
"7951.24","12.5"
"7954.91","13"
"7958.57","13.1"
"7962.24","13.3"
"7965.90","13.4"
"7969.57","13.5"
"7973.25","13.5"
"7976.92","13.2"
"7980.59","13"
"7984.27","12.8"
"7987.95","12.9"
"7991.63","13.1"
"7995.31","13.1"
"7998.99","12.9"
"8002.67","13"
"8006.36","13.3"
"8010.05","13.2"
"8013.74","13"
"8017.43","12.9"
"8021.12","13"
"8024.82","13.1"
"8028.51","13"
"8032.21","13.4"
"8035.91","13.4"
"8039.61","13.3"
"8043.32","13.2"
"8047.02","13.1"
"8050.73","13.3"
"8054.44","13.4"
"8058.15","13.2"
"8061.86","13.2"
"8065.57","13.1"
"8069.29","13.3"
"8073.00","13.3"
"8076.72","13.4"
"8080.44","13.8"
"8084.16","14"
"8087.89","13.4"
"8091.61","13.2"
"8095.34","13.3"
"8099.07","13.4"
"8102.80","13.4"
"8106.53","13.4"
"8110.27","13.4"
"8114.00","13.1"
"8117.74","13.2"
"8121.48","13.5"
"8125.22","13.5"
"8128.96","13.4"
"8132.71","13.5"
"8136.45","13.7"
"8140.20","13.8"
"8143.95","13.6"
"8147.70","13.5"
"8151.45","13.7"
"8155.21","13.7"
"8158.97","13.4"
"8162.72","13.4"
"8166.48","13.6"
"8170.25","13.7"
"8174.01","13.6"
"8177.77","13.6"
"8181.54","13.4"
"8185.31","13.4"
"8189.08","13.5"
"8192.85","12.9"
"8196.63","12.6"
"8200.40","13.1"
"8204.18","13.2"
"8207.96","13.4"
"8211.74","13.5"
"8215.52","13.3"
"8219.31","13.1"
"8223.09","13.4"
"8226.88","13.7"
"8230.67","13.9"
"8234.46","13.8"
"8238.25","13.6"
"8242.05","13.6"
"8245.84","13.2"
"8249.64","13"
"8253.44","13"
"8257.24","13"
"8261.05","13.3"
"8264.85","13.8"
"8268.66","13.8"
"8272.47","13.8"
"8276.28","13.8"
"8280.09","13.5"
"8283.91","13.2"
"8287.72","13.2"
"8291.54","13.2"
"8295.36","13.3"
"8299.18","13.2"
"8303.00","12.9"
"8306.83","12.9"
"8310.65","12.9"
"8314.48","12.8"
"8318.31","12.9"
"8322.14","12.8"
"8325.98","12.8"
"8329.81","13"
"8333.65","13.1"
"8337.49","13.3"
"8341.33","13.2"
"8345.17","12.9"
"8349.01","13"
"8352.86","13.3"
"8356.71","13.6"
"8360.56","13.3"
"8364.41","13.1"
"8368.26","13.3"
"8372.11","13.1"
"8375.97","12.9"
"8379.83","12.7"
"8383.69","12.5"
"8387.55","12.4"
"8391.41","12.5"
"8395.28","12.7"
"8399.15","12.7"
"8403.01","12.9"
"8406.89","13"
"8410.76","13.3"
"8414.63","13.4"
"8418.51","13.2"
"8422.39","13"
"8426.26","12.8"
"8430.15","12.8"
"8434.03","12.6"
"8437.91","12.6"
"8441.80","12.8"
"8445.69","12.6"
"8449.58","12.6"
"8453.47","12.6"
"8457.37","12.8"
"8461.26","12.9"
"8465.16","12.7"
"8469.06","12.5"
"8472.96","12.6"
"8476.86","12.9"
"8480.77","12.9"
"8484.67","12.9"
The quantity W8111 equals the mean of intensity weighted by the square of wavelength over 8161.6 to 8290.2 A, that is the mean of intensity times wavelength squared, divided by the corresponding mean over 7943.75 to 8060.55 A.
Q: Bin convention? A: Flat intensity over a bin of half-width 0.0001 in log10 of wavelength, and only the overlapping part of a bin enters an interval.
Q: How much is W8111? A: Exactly 1.08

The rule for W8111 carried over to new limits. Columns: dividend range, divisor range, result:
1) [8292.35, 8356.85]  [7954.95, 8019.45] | 1.08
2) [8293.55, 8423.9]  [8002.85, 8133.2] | 1.05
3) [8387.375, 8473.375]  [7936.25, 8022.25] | 1.10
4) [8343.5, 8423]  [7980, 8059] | 1.08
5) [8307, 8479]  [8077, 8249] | 1.01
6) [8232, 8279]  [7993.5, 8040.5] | 1.09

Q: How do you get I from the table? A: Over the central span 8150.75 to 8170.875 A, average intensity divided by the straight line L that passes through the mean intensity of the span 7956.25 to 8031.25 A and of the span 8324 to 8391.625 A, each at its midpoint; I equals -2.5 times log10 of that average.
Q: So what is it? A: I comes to -0.04 mag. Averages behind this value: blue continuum 13.1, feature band 13.6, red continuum 13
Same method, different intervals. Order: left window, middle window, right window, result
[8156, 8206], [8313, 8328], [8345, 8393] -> 0.021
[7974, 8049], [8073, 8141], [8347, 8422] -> -0.031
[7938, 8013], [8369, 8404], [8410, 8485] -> 0.009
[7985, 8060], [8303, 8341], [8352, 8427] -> 0.005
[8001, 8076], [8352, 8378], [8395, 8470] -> -0.027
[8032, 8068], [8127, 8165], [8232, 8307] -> -0.022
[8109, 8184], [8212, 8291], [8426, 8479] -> -0.017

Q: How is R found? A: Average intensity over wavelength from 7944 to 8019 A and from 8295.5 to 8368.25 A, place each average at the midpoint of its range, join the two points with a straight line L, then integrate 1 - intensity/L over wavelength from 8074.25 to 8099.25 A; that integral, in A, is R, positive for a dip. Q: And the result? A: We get -0.9 A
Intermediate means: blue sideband 13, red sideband 13.1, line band 13.5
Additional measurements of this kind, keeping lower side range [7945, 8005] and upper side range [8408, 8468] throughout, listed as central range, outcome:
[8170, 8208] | -1.02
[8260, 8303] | -1.79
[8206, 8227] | -0.72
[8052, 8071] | -0.37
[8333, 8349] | -0.29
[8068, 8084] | -0.65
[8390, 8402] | 0.19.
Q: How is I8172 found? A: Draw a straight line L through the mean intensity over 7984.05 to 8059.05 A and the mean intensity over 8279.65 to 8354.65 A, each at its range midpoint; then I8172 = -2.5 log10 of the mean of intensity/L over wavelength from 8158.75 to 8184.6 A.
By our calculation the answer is -0.04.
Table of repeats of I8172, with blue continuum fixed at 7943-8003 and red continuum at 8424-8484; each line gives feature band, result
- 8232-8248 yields -0.06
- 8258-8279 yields -0.07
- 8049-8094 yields -0.04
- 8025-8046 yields -0.02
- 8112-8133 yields -0.04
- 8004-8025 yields -0.01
